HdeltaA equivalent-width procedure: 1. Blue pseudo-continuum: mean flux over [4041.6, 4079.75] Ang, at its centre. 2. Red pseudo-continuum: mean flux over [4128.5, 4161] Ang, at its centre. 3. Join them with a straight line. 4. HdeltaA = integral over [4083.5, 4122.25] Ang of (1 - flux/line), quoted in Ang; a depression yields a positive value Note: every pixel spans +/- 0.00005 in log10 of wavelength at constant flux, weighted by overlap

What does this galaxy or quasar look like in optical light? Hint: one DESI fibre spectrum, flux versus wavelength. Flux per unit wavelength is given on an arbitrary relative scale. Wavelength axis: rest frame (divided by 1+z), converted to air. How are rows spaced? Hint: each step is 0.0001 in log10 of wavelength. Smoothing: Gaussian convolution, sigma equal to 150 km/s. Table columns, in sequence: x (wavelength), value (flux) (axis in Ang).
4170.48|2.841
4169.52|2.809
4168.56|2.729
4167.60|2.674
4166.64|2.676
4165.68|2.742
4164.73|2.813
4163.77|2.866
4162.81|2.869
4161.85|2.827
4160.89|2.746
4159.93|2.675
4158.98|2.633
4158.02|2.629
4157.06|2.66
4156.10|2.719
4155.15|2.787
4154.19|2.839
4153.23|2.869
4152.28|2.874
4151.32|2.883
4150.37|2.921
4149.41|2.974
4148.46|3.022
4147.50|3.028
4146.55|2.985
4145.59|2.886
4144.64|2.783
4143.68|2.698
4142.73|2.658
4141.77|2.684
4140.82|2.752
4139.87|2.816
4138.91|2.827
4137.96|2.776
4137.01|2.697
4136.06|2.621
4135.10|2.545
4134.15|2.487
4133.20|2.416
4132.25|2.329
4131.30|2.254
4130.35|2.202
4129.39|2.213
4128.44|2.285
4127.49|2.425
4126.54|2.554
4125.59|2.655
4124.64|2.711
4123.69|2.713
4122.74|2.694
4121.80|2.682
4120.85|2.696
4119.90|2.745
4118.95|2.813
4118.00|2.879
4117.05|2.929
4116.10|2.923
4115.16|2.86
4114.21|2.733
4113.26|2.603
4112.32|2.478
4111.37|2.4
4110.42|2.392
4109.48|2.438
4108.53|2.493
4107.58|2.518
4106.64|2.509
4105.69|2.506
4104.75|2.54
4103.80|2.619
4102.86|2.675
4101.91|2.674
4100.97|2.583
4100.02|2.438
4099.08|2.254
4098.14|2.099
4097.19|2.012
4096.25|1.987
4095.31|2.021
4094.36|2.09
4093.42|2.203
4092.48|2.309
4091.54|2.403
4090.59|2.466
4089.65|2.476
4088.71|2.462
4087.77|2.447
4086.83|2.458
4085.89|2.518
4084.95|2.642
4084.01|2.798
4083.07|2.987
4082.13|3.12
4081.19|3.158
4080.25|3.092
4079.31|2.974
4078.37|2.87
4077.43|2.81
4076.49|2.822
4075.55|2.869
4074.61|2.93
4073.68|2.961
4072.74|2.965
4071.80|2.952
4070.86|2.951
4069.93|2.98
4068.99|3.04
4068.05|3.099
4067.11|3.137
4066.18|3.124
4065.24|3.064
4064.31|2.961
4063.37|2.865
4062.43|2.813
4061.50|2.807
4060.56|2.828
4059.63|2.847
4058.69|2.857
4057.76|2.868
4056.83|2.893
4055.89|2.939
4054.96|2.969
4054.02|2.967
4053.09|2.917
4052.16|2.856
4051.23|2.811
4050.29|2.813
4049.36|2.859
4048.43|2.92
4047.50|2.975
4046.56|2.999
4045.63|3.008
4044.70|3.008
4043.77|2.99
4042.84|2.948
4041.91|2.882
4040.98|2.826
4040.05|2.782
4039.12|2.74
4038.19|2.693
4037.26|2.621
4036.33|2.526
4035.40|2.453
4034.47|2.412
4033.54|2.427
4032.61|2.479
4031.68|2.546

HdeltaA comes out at 4.2 Ang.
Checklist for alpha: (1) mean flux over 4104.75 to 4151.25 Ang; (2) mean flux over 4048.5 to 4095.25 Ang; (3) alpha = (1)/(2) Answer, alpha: 0.94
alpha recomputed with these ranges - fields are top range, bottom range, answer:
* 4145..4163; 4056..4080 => 0.97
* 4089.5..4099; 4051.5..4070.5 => 0.75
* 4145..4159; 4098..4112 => 1.15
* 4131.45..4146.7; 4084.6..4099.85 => 1.16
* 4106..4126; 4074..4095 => 0.99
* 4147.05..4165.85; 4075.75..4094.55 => 1.06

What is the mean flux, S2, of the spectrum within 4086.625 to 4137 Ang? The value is 2.49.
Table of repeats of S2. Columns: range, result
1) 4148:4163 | 2.81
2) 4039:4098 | 2.79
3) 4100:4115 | 2.55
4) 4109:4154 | 2.68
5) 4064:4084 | 2.99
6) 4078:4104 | 2.53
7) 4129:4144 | 2.56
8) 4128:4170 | 2.71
